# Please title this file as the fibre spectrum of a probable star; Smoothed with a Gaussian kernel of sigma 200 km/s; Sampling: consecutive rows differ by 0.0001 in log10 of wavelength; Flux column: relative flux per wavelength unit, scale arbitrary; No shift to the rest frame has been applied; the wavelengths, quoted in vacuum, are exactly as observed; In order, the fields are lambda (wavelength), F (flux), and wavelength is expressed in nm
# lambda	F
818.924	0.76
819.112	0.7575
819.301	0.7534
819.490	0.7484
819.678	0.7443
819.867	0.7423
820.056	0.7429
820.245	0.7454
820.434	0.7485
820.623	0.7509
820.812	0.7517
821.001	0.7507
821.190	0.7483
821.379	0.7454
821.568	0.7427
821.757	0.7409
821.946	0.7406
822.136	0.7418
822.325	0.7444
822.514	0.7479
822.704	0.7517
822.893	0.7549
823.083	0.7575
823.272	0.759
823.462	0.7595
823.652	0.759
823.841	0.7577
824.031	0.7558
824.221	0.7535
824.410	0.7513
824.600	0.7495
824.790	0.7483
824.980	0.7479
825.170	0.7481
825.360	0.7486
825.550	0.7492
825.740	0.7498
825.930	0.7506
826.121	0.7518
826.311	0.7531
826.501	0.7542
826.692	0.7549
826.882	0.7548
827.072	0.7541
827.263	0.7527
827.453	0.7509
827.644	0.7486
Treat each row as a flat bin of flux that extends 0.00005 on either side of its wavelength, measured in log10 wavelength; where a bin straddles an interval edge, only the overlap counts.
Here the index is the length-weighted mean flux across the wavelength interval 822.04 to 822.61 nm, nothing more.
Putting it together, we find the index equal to 0.744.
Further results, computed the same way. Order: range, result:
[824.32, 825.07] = 0.749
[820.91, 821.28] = 0.75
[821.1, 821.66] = 0.746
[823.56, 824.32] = 0.757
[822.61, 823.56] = 0.756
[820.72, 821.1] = 0.751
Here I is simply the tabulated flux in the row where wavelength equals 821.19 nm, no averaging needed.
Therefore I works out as 0.7483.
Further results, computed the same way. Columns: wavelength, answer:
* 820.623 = 0.7509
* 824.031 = 0.7558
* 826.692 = 0.7549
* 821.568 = 0.7427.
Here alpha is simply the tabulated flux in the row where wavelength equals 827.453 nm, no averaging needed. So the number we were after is 0.7509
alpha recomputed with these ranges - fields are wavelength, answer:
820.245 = 0.7454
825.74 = 0.7498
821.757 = 0.7409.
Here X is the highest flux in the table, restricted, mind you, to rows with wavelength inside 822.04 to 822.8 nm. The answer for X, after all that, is 0.7517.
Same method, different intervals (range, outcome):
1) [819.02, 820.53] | 0.7575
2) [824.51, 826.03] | 0.7506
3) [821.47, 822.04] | 0.7427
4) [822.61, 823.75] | 0.7595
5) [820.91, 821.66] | 0.7507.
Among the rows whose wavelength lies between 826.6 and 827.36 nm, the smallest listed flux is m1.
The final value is 0.7527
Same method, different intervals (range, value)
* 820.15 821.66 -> 0.7427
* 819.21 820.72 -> 0.7423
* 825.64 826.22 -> 0.7498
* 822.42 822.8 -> 0.7479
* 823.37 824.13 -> 0.7558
